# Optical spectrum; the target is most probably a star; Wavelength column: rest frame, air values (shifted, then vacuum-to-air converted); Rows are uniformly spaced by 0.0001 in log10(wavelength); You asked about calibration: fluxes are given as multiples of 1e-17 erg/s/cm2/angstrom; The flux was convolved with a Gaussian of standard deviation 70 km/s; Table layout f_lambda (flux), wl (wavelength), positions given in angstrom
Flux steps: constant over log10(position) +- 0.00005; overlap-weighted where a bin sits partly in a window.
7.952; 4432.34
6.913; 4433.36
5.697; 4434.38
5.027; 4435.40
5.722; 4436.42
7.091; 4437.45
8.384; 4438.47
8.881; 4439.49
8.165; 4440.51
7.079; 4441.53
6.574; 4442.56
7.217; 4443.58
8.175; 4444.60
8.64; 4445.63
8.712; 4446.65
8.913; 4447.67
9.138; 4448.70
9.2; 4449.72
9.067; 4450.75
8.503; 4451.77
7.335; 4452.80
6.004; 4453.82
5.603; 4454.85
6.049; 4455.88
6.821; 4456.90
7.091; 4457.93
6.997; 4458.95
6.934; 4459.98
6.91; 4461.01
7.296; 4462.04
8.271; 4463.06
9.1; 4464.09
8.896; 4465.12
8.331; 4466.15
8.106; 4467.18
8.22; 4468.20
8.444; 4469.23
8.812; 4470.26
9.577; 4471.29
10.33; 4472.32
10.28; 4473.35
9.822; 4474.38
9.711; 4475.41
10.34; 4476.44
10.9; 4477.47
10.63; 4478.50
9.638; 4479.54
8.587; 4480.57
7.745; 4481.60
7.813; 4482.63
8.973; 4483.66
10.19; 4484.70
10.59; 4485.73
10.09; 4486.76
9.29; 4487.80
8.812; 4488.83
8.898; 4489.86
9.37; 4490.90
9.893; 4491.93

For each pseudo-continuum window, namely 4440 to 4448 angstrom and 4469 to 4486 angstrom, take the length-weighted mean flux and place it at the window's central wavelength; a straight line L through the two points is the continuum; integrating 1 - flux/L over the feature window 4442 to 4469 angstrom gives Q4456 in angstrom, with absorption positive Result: 2.17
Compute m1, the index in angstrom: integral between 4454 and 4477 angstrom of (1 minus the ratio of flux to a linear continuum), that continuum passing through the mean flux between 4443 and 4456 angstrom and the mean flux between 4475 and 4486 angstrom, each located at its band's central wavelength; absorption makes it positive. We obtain 1.5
